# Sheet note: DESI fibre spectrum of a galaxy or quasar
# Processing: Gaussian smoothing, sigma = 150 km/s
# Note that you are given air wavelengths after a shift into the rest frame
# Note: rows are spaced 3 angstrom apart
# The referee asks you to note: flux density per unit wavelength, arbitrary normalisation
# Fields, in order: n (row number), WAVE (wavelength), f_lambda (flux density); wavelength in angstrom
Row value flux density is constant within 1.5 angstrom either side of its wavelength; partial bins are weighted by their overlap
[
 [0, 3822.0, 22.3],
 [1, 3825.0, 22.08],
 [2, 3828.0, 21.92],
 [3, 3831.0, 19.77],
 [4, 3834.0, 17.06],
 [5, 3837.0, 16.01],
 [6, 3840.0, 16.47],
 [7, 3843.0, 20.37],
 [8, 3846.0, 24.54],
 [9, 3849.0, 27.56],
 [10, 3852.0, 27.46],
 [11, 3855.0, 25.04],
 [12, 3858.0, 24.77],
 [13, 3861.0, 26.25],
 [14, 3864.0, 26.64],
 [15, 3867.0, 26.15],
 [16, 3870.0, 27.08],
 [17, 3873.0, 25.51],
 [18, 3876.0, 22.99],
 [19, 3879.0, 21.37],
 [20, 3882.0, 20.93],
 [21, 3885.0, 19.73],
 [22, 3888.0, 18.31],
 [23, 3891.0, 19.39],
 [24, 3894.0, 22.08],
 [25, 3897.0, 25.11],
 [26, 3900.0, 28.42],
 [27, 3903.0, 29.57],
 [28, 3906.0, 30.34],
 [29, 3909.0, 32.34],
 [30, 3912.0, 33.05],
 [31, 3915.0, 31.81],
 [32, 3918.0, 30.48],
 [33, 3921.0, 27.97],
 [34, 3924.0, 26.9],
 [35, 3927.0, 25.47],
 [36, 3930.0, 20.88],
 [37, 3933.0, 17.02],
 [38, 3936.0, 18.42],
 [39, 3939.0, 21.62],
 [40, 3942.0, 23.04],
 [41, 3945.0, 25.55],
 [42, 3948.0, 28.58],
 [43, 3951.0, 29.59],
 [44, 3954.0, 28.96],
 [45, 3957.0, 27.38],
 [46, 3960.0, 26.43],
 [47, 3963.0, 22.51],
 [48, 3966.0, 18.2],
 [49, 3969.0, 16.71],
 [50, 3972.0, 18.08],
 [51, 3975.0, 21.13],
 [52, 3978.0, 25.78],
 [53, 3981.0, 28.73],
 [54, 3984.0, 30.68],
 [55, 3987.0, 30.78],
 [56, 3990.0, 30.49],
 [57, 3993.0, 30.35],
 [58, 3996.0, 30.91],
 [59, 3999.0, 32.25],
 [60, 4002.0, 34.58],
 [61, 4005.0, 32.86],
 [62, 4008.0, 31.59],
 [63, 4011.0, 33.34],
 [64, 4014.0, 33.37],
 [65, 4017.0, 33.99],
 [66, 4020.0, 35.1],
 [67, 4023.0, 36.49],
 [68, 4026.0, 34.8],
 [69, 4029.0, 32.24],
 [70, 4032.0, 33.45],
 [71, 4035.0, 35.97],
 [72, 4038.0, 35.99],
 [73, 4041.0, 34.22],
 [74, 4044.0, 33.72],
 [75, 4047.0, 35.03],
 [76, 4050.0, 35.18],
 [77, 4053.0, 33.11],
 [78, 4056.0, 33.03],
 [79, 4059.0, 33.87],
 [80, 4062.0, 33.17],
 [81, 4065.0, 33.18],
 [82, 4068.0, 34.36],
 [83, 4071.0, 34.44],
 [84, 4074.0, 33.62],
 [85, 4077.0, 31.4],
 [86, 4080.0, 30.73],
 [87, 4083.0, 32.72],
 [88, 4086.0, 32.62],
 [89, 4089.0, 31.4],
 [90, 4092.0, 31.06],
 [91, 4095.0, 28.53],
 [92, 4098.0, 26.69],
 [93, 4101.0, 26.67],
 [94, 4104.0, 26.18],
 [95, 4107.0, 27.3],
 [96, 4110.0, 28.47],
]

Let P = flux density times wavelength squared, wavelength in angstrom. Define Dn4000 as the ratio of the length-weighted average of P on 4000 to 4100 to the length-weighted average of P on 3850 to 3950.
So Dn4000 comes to 1.4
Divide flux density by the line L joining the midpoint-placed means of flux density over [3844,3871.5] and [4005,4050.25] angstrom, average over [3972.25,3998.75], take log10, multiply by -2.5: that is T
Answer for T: 0.14 mag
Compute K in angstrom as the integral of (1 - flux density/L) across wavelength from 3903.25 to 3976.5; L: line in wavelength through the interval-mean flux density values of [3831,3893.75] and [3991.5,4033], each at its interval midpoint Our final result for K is 6.99 angstrom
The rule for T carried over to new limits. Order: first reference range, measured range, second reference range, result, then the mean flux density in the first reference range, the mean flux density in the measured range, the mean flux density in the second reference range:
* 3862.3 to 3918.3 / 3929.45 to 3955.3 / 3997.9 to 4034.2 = 0.22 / 25.8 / 23.8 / 33.7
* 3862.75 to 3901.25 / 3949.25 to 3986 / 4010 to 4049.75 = 0.20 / 23.3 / 24.6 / 34.5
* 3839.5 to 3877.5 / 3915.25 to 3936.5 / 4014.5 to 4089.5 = 0.14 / 24.9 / 24.6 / 33.8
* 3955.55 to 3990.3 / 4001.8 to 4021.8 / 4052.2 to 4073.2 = -0.18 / 24.5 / 33.5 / 33.6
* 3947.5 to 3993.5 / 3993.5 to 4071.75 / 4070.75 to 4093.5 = -0.16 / 25.7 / 33.8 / 32.1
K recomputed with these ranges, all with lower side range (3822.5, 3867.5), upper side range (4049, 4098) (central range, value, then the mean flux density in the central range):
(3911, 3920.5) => -2.1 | 31.3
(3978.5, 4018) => -3.2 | 31.7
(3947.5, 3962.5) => -0.2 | 27.8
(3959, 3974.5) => 4.2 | 20.2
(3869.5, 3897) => 2.7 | 21.9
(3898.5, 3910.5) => -2.3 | 30.2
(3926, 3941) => 3.3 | 20.6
